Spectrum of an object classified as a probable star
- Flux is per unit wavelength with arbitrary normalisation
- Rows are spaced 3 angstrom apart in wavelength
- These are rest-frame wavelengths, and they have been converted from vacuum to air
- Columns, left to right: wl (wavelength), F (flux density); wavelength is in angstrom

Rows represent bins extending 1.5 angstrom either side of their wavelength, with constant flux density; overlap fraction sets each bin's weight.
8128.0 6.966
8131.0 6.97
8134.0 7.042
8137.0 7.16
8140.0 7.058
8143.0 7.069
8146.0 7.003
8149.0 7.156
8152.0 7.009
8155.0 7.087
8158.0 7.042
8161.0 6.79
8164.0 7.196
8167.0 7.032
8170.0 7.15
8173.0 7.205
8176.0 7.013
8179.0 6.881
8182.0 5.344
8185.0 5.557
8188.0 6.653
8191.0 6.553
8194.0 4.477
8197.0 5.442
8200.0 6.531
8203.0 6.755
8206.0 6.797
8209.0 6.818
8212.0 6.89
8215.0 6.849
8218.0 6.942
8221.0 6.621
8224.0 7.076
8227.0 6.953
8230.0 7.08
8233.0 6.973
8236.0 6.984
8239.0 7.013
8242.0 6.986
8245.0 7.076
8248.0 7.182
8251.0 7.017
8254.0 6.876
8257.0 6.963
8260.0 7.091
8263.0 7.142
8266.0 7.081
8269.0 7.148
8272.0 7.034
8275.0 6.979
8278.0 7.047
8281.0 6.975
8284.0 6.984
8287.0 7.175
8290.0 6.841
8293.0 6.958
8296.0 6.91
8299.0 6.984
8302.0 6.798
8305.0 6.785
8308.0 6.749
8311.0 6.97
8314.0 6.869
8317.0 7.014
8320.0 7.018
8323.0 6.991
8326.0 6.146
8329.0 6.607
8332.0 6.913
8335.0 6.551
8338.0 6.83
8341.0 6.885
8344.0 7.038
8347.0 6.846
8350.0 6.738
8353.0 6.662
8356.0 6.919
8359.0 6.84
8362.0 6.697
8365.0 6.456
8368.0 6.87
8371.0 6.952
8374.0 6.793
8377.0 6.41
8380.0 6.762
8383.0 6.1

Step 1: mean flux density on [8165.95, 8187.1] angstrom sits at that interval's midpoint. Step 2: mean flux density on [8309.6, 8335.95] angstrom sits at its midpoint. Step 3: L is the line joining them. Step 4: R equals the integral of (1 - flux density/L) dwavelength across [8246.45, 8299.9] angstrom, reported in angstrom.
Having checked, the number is -2.38 angstrom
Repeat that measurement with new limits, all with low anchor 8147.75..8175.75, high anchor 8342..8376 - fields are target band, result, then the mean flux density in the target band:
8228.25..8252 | -0.3 angstrom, 7.04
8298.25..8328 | 0.2 angstrom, 6.82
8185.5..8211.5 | 2.8 angstrom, 6.25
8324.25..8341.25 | 0.5 angstrom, 6.64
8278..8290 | -0.2 angstrom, 7.02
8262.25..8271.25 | -0.2 angstrom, 7.11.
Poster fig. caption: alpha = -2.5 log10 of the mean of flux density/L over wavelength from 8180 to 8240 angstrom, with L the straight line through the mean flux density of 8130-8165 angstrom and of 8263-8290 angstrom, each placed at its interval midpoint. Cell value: 0.09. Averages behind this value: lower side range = 7.05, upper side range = 7.05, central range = 6.51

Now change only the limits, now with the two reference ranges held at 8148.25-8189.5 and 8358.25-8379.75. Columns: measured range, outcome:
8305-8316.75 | -0.02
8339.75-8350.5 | -0.03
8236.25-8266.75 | -0.04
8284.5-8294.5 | -0.04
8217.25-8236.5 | -0.03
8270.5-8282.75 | -0.04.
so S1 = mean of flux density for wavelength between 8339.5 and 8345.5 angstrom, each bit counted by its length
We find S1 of 6.96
